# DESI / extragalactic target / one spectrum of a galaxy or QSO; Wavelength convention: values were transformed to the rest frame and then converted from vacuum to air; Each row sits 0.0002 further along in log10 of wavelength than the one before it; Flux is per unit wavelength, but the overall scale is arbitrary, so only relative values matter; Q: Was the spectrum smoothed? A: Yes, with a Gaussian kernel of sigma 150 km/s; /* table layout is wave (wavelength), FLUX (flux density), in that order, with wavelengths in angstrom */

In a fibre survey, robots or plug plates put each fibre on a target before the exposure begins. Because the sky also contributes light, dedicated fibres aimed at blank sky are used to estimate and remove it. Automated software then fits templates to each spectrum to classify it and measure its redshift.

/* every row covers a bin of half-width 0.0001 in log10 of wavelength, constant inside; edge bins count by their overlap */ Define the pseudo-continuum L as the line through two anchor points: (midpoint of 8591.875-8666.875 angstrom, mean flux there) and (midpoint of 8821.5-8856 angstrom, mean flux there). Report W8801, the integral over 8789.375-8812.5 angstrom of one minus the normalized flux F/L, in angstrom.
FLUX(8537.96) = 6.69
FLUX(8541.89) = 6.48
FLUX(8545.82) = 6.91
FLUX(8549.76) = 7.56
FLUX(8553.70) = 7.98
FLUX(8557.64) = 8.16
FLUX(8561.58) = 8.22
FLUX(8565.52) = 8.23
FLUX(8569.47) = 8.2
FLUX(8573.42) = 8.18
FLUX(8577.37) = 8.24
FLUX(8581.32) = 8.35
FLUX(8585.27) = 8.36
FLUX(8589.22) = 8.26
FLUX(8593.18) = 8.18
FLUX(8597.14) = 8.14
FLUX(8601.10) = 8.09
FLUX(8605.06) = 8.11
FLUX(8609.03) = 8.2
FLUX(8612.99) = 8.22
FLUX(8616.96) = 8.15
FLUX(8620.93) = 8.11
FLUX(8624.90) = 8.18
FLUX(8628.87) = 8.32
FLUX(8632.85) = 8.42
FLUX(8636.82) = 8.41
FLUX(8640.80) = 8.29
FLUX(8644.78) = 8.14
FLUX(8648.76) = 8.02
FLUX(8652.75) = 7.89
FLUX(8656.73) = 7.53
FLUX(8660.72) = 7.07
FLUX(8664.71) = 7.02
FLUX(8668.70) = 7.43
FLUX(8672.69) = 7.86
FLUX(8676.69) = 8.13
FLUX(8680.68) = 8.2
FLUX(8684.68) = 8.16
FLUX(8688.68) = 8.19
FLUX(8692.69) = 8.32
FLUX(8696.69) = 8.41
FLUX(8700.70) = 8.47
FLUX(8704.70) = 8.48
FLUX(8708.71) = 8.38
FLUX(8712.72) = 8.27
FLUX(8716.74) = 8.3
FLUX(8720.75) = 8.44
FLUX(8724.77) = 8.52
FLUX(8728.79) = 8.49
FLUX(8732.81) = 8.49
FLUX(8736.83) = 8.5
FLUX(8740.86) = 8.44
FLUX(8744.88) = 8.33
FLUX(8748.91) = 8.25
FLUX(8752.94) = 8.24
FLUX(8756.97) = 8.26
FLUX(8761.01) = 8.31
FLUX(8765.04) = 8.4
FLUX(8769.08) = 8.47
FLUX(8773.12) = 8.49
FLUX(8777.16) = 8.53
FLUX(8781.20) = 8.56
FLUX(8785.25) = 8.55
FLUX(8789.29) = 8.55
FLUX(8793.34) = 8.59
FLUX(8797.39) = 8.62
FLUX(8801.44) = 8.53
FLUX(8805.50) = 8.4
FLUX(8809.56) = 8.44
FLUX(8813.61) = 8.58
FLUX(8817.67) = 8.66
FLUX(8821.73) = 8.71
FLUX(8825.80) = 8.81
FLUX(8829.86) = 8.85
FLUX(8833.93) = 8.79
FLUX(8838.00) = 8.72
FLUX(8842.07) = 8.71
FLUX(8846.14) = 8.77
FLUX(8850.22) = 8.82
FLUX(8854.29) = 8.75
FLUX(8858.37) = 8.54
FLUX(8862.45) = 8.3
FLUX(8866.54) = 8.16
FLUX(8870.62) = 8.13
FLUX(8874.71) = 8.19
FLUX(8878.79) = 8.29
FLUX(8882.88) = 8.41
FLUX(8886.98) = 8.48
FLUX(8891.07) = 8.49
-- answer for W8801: 0.3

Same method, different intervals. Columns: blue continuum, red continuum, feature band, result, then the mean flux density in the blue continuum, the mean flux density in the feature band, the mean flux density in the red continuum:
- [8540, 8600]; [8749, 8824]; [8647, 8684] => 2.3 angstrom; 7.97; 7.7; 8.49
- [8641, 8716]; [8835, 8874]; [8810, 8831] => -0.6 angstrom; 8.01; 8.7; 8.54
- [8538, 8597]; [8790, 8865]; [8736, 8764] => 0.3 angstrom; 7.92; 8.33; 8.64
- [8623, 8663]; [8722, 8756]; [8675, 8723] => -0.4 angstrom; 8.02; 8.32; 8.4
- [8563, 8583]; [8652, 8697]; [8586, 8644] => -1.1 angstrom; 8.24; 8.22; 7.83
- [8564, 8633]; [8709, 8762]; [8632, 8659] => 0.6 angstrom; 8.21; 8.08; 8.37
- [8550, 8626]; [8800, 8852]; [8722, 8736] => 0.0 angstrom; 8.17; 8.5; 8.68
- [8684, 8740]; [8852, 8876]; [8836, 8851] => -0.7 angstrom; 8.39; 8.75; 8.35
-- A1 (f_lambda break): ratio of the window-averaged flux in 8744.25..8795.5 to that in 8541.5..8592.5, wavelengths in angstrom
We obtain 1.06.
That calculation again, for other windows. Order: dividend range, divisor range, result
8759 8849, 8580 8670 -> 1.07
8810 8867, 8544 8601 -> 1.07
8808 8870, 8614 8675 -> 1.09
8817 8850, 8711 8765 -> 1.05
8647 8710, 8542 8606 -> 0.99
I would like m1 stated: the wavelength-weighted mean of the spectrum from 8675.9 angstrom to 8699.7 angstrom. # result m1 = 8.25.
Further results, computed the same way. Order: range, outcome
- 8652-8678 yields 7.53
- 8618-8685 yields 7.95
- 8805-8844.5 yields 8.68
